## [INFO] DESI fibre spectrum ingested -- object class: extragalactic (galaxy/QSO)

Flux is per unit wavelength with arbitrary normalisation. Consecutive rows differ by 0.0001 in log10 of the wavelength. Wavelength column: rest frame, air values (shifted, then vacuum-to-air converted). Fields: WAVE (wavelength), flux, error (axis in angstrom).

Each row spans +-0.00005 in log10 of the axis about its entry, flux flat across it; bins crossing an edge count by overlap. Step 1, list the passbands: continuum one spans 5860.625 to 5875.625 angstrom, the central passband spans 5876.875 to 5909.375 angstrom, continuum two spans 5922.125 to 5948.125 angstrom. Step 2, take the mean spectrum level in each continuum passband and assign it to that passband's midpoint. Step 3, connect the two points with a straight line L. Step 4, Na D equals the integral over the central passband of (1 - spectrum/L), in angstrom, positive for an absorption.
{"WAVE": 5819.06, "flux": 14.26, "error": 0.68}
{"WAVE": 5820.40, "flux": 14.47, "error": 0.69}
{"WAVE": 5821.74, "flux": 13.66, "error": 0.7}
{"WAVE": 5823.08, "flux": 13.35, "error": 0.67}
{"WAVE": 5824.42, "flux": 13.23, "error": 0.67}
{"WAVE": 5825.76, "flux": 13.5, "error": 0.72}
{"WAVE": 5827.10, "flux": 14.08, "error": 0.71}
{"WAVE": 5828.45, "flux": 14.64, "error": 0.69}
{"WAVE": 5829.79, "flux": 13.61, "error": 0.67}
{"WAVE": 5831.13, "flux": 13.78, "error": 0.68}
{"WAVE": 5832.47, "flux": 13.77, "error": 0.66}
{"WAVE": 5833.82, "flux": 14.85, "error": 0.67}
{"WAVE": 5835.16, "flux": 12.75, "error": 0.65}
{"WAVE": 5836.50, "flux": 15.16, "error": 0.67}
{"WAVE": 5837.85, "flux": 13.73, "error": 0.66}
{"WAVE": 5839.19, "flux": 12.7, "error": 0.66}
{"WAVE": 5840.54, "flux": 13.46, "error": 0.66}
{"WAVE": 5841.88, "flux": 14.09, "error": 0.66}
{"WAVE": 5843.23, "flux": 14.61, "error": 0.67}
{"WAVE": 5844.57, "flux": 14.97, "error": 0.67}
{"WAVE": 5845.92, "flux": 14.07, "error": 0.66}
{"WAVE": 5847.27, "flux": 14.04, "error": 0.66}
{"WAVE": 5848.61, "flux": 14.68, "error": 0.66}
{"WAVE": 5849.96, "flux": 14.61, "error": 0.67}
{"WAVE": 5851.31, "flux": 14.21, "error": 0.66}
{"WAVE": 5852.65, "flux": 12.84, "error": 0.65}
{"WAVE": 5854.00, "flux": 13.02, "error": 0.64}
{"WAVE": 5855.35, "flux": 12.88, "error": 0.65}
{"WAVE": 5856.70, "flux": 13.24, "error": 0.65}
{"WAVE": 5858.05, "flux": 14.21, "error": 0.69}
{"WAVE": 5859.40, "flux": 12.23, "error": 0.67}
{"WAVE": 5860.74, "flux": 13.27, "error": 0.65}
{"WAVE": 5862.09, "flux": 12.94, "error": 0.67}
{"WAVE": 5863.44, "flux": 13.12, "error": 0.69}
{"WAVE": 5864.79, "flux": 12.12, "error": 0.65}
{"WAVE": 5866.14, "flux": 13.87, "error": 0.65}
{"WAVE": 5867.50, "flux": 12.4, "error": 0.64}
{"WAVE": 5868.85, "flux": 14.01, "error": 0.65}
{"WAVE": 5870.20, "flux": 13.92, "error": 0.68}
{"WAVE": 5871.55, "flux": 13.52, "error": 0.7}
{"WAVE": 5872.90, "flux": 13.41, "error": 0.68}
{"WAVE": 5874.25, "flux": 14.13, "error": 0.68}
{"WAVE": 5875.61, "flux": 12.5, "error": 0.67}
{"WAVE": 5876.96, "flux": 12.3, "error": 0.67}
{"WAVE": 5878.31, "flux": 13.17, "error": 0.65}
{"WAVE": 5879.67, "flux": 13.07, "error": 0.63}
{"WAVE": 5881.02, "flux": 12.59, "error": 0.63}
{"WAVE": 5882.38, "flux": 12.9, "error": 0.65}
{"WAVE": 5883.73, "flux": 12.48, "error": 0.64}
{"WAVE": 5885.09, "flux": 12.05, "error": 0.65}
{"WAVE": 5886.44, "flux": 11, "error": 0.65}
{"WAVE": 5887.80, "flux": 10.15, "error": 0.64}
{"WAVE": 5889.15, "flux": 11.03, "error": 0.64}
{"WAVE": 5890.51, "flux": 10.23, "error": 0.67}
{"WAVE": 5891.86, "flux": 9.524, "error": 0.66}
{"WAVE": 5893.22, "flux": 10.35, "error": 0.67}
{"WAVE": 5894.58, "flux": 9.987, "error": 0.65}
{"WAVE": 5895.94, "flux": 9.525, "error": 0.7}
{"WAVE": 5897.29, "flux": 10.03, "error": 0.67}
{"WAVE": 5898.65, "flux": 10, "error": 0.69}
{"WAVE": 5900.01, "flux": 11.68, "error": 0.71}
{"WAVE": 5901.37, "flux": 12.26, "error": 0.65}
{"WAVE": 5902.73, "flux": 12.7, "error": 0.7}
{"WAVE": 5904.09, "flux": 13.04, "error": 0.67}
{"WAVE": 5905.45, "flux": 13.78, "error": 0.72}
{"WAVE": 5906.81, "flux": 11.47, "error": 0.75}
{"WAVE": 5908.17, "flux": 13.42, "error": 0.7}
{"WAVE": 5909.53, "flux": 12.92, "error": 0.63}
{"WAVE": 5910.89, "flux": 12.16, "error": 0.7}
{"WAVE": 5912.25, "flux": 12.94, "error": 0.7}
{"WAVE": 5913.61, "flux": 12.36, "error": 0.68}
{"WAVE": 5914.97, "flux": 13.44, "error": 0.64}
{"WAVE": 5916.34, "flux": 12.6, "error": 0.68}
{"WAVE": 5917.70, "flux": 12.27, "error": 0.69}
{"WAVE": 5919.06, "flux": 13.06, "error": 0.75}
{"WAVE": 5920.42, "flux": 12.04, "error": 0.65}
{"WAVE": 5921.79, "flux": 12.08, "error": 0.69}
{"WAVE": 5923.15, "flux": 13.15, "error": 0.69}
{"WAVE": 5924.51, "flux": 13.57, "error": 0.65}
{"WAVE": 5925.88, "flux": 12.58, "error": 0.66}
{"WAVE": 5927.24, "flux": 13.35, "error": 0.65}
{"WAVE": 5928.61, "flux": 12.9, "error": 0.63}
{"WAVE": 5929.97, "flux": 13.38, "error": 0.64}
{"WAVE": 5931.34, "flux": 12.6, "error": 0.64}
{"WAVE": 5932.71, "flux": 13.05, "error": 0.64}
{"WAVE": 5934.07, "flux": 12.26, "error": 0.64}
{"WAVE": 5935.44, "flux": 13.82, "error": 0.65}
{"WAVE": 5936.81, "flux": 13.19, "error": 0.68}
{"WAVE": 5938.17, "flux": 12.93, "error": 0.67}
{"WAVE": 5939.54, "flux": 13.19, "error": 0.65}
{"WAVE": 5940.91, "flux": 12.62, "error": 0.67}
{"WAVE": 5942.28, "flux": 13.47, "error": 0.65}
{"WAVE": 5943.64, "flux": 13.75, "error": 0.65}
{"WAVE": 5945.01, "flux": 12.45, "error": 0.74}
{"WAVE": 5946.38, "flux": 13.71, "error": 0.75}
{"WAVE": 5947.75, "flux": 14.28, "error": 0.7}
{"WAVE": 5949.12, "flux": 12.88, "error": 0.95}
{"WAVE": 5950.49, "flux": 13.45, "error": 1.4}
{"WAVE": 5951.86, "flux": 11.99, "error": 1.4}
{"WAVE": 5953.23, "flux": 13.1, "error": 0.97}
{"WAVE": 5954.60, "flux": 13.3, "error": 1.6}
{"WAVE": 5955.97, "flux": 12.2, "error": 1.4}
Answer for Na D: 3.97 angstrom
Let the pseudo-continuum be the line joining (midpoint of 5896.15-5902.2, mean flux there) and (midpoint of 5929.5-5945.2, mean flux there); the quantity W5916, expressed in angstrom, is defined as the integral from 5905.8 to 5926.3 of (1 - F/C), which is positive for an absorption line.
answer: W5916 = -1.42 angstrom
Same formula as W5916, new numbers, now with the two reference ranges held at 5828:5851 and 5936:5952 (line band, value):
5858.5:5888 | 2.1 angstrom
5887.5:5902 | 3.4 angstrom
